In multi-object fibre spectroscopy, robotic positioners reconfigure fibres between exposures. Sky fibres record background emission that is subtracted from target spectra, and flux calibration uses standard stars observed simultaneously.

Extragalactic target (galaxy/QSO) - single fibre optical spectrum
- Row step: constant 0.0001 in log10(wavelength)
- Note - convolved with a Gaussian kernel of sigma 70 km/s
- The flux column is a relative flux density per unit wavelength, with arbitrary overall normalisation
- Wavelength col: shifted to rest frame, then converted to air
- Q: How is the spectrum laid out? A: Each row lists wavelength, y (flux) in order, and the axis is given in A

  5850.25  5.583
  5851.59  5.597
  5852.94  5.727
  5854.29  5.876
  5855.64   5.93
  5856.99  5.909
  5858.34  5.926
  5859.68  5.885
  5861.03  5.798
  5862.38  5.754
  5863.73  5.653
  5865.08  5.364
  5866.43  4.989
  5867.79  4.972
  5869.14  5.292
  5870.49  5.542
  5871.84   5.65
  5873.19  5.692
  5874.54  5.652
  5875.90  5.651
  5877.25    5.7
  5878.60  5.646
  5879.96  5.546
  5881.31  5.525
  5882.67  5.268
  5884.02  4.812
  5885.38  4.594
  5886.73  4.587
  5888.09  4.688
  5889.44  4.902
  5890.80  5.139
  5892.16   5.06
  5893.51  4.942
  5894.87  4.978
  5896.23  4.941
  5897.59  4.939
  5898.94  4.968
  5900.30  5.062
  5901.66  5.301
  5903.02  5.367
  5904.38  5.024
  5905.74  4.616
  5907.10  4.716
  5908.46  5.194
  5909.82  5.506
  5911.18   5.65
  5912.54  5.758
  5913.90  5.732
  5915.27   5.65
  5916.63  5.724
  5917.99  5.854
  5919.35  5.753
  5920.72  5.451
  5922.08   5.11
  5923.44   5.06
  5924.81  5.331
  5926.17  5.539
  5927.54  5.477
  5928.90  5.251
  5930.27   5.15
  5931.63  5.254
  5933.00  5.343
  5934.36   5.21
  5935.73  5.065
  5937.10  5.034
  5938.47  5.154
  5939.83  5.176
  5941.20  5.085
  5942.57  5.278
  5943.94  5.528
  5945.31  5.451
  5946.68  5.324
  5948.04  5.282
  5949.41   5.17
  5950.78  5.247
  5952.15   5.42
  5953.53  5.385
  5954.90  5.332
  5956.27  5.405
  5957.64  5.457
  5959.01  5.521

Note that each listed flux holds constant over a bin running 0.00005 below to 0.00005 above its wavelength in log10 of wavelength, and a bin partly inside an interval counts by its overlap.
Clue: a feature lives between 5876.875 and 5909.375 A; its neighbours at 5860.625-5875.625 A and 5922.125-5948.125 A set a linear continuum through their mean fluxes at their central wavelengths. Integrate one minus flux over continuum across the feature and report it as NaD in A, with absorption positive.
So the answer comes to 2.0 A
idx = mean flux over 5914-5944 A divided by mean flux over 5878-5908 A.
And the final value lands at 1.06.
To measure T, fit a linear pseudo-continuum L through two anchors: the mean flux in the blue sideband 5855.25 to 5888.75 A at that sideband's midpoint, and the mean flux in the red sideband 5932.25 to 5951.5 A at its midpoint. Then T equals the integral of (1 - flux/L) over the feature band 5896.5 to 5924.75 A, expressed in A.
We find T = 0.06 A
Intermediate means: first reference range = 5.44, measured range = 5.32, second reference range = 5.24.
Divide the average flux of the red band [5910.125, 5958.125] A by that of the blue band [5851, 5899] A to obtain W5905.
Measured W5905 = 1.00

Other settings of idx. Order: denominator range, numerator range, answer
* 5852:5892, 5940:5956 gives 0.98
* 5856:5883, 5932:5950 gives 0.94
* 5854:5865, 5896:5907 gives 0.86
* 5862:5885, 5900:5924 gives 0.99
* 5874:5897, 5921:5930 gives 1.03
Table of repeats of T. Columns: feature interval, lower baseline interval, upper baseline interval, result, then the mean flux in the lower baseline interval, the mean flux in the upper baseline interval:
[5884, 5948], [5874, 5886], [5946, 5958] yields 1.7 A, 5.37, 5.33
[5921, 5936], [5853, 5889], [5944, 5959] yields 0.4 A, 5.46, 5.36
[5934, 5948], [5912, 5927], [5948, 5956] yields 0.4 A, 5.54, 5.31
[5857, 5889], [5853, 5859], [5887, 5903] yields 0.6 A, 5.88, 5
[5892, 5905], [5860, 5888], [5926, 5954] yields 0.7 A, 5.37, 5.27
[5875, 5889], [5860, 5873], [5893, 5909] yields 0.2 A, 5.47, 5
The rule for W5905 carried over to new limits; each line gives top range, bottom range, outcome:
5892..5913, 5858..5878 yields 0.92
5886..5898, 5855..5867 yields 0.86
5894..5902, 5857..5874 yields 0.90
